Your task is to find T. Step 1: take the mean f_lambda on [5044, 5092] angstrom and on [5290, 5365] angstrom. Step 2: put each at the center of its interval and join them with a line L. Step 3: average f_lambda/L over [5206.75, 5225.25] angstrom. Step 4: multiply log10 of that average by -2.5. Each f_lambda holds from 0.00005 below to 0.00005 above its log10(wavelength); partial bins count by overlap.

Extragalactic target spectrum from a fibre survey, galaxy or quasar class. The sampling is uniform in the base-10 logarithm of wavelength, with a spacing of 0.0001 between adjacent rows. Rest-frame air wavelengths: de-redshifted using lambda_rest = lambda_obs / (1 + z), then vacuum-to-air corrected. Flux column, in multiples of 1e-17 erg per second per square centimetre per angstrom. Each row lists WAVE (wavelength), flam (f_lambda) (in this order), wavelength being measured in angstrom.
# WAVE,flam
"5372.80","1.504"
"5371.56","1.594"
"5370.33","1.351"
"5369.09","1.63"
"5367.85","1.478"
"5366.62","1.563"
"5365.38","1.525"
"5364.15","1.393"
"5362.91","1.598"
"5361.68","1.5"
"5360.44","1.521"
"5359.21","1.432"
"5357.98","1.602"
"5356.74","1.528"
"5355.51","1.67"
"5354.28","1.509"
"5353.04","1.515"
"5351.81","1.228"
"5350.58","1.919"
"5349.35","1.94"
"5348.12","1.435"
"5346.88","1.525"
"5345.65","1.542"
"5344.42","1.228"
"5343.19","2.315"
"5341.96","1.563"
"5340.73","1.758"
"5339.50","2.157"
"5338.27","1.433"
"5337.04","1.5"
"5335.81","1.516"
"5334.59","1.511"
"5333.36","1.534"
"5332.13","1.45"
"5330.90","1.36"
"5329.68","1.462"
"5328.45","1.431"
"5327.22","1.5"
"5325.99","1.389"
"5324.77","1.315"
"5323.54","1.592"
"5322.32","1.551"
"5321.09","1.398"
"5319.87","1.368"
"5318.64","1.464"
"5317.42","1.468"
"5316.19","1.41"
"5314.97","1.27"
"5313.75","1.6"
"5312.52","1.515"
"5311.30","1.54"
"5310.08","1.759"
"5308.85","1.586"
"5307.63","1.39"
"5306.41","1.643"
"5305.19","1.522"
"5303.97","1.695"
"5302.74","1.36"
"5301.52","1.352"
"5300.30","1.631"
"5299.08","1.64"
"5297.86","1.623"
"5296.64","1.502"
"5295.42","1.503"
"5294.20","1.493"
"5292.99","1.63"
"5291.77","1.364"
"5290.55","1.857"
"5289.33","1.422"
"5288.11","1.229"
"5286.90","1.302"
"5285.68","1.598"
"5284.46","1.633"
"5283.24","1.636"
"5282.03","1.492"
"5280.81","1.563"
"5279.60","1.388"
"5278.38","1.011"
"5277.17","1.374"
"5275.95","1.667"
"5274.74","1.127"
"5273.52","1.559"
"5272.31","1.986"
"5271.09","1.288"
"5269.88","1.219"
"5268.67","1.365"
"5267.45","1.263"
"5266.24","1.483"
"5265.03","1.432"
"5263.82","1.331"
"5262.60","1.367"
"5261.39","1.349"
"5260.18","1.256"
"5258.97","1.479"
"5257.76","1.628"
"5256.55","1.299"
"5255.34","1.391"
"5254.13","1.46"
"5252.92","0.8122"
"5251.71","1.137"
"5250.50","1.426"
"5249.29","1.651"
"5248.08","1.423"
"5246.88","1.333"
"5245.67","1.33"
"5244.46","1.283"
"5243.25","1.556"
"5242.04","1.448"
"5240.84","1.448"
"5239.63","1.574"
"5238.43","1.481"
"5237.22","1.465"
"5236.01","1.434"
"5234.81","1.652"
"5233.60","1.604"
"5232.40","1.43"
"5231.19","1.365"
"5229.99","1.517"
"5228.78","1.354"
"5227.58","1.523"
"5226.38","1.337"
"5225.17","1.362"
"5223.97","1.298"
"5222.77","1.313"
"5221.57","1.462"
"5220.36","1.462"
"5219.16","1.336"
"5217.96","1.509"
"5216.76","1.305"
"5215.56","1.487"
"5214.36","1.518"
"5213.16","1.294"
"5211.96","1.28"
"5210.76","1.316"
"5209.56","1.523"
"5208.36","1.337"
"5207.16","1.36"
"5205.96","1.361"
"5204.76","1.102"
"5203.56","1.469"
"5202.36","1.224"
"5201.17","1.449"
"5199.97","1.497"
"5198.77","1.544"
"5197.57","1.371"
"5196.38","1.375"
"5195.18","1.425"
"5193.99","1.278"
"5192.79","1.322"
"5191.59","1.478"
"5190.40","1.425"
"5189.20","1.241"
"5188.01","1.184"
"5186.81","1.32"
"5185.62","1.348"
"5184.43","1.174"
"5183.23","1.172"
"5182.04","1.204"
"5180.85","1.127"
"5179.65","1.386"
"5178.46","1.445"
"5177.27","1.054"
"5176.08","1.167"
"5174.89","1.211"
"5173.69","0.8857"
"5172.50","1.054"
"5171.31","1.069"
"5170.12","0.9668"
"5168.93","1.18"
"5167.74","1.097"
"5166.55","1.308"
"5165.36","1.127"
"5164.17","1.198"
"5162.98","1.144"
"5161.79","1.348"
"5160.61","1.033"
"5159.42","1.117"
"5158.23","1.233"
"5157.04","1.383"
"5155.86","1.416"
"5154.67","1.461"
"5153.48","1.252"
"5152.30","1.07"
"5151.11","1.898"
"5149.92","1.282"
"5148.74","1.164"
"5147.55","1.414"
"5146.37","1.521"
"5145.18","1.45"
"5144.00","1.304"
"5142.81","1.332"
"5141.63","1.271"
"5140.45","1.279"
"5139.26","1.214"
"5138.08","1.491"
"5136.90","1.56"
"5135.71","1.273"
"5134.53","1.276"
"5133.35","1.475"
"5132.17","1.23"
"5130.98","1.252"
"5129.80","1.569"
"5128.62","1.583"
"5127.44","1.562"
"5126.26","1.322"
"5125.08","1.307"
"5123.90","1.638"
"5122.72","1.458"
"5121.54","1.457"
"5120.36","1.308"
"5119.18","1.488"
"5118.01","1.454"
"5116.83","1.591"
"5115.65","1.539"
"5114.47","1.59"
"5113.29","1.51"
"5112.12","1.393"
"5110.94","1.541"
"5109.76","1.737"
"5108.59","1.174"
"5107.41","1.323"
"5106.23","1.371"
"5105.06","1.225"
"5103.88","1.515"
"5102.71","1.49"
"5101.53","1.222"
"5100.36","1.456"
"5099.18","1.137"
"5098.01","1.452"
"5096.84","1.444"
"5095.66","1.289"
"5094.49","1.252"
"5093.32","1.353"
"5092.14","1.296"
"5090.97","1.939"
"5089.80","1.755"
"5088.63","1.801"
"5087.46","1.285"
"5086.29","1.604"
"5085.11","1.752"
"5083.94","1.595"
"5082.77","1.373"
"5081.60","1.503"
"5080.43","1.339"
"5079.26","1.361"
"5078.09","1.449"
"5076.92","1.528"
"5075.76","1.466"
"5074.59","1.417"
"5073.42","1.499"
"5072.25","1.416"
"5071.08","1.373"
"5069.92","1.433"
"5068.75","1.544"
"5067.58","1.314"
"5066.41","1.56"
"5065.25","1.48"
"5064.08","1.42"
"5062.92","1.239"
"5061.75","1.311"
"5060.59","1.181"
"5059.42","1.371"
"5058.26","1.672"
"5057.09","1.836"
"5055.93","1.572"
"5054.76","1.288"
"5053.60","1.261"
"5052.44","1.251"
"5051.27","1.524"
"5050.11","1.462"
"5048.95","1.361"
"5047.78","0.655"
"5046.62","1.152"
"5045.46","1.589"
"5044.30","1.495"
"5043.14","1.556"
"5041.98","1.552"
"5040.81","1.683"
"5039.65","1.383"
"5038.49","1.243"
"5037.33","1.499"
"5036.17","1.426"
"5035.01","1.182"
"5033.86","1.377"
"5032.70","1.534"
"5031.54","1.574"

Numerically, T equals 0.09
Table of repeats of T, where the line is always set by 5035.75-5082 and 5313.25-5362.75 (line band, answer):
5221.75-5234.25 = 0.06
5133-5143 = 0.08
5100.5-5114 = 0.02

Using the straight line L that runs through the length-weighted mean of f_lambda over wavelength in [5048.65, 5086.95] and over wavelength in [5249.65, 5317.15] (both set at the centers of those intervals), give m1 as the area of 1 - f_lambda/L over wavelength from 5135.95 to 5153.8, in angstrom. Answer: 1.02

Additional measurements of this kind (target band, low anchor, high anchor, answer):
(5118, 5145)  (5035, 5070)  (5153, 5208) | -1.6 angstrom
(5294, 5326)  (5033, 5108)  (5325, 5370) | 0.7 angstrom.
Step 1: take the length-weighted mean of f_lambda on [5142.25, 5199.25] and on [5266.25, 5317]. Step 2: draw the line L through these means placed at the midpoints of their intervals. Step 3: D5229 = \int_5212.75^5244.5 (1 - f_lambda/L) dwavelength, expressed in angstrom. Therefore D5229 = -1.6 angstrom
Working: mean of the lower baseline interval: 1.27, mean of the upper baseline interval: 1.49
